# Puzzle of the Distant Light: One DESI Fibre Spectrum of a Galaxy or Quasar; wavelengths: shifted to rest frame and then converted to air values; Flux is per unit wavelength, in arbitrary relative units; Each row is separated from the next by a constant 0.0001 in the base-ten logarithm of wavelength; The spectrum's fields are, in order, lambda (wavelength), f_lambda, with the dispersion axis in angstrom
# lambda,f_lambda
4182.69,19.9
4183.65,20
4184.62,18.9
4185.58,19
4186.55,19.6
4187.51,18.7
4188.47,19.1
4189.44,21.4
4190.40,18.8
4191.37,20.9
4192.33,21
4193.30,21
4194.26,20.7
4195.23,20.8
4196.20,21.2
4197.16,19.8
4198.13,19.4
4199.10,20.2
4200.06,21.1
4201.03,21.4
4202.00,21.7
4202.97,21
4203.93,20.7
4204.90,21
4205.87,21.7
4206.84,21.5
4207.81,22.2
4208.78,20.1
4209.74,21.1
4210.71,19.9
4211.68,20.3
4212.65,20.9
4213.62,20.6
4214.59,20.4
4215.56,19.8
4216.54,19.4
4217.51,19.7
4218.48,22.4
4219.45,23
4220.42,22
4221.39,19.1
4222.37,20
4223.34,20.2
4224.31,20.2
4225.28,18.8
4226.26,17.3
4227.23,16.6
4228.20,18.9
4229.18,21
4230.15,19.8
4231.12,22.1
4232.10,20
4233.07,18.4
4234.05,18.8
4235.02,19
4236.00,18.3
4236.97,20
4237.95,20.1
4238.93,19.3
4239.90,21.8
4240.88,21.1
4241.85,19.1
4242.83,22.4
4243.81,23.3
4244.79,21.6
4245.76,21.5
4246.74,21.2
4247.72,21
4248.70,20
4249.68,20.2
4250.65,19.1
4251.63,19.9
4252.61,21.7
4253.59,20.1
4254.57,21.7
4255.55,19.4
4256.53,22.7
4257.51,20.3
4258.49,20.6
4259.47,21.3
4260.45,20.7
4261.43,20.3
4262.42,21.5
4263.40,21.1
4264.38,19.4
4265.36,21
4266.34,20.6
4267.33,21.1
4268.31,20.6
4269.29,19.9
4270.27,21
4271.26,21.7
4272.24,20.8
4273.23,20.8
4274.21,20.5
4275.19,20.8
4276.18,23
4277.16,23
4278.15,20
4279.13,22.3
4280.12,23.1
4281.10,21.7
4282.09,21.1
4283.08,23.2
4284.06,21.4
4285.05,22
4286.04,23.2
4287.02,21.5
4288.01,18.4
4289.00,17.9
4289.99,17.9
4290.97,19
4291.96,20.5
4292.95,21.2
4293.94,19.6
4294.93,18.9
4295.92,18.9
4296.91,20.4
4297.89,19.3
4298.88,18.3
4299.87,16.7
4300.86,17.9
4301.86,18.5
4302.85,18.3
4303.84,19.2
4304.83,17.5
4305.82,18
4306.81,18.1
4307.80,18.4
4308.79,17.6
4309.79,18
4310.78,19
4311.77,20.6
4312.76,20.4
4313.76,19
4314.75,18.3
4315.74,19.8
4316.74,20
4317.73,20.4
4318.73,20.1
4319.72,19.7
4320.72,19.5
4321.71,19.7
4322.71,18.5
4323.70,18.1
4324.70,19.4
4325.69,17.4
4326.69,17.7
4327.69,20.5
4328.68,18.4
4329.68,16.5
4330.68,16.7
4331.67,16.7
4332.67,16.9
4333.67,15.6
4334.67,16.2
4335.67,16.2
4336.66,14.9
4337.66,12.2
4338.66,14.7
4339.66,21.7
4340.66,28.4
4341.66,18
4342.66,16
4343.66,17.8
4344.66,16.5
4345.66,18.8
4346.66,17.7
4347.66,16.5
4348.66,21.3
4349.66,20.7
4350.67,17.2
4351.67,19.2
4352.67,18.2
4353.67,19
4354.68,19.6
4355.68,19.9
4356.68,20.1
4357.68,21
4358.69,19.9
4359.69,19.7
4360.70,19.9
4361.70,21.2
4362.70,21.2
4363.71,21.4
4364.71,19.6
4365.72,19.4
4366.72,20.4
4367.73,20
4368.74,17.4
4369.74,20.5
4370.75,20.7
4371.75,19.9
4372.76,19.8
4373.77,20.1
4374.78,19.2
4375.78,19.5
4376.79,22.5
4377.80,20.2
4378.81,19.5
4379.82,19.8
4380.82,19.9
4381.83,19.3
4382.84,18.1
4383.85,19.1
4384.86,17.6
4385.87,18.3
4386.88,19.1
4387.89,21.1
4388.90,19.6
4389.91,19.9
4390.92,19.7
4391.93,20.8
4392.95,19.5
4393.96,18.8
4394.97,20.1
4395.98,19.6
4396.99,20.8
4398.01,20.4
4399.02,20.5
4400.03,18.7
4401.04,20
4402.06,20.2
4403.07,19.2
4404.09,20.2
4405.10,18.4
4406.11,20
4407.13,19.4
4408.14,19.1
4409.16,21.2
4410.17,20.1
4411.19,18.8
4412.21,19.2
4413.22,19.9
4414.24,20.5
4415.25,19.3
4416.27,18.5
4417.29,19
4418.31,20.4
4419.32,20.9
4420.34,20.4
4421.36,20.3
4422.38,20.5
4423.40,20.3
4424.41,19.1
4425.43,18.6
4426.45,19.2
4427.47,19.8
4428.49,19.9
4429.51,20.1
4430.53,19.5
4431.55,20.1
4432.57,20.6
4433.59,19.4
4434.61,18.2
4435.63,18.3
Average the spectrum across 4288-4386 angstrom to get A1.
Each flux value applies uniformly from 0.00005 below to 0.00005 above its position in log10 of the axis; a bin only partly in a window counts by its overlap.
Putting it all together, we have 18.9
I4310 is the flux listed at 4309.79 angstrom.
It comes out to 18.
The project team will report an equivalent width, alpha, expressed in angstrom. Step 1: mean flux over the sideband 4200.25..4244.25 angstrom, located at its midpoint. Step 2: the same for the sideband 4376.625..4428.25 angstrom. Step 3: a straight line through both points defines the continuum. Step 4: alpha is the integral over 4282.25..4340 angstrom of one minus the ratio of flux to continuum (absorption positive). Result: 3.9 angstrom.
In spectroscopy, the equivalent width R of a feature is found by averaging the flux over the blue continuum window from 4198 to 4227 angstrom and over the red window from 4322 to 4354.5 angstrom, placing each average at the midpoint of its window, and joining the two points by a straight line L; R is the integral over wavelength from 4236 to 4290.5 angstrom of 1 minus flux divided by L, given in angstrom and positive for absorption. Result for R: -3.9 angstrom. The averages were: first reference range 20.5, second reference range 18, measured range 20.9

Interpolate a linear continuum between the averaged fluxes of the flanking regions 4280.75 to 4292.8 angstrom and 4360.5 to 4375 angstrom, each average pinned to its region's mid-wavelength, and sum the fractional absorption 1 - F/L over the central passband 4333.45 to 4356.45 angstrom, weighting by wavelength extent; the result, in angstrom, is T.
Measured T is 2.4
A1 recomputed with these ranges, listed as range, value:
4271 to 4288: 21.7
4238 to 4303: 20.6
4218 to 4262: 20.4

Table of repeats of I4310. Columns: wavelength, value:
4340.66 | 28.4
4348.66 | 21.3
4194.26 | 20.7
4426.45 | 19.2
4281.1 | 21.7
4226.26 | 17.3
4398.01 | 20.4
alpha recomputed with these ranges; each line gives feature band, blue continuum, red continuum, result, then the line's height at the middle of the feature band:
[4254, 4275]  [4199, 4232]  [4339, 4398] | -0.6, 20.2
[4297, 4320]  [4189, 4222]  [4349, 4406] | 1.5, 20.2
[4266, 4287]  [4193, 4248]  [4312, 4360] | -2.1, 19.5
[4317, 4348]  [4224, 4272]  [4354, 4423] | 3.2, 20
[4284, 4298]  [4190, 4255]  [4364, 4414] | 0.1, 20.1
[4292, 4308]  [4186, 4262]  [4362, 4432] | 1.1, 20.1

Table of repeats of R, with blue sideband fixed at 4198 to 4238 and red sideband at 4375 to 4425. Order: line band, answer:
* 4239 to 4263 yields -0.90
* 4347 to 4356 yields 0.38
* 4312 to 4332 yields 1.08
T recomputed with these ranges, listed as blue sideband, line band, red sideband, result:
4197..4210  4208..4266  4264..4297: 1.4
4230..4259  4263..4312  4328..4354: -1.9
